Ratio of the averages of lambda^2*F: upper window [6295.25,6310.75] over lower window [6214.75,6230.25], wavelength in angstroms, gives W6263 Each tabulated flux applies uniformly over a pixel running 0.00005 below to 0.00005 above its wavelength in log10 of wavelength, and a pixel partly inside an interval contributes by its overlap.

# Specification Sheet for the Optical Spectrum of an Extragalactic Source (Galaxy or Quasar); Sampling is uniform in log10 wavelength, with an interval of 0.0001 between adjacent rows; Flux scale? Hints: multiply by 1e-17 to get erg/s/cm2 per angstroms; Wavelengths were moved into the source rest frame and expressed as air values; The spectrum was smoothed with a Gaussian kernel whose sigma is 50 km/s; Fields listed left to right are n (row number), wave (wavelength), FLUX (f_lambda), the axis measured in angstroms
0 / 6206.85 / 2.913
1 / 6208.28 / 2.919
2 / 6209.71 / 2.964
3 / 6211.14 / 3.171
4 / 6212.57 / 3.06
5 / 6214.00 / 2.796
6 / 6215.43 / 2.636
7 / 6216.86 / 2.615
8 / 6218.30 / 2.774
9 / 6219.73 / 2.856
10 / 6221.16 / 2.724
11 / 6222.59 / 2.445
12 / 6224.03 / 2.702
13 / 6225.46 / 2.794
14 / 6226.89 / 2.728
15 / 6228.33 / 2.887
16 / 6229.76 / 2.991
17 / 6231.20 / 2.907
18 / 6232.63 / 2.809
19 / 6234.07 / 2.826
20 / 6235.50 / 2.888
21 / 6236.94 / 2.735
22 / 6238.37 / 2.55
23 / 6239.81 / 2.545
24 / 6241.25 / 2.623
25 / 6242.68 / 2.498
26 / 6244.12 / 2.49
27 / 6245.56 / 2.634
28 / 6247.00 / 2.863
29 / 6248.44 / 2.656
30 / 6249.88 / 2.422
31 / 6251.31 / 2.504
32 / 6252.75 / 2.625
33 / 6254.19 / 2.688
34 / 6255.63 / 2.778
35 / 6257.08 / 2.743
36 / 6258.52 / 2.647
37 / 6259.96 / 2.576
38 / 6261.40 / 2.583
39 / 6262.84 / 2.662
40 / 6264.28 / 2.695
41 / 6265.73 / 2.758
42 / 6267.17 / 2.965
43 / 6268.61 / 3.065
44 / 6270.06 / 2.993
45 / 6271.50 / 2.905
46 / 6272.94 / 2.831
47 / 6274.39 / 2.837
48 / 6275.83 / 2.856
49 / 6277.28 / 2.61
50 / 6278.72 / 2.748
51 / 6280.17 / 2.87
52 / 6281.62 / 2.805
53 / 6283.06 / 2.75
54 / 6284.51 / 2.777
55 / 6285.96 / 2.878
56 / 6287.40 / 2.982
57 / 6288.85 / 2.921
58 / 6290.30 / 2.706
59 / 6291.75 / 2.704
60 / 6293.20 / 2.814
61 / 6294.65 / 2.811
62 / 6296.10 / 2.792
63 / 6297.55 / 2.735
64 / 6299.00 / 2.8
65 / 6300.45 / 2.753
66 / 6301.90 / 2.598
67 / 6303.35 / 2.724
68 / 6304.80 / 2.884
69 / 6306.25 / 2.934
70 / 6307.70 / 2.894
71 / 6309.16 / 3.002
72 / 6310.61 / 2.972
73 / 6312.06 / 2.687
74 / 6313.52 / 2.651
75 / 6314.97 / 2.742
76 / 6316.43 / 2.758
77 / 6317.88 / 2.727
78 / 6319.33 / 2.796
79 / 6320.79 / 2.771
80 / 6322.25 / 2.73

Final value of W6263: 1.1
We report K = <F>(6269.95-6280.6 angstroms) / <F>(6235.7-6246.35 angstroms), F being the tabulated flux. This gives 1.1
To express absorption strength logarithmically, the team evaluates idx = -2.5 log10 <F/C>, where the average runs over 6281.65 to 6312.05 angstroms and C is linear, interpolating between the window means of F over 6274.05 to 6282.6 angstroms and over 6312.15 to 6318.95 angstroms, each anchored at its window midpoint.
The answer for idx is -0.03 mag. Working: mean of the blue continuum 2.79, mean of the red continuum 2.72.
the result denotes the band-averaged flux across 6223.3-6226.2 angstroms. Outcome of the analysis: 2.75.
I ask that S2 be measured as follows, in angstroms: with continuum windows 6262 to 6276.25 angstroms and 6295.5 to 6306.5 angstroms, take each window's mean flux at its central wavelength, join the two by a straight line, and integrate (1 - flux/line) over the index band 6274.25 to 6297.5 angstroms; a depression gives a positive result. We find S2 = 0.09 angstroms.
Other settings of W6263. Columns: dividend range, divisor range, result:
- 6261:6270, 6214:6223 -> 1.06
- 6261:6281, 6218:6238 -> 1.02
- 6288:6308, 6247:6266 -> 1.07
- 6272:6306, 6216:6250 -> 1.05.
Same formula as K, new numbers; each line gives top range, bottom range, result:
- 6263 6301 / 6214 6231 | 1.03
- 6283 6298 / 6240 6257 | 1.07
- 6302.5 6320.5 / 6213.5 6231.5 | 1.02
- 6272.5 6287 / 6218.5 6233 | 1.01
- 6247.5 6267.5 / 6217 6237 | 0.95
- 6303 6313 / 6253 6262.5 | 1.08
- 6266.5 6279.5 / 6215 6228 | 1.06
